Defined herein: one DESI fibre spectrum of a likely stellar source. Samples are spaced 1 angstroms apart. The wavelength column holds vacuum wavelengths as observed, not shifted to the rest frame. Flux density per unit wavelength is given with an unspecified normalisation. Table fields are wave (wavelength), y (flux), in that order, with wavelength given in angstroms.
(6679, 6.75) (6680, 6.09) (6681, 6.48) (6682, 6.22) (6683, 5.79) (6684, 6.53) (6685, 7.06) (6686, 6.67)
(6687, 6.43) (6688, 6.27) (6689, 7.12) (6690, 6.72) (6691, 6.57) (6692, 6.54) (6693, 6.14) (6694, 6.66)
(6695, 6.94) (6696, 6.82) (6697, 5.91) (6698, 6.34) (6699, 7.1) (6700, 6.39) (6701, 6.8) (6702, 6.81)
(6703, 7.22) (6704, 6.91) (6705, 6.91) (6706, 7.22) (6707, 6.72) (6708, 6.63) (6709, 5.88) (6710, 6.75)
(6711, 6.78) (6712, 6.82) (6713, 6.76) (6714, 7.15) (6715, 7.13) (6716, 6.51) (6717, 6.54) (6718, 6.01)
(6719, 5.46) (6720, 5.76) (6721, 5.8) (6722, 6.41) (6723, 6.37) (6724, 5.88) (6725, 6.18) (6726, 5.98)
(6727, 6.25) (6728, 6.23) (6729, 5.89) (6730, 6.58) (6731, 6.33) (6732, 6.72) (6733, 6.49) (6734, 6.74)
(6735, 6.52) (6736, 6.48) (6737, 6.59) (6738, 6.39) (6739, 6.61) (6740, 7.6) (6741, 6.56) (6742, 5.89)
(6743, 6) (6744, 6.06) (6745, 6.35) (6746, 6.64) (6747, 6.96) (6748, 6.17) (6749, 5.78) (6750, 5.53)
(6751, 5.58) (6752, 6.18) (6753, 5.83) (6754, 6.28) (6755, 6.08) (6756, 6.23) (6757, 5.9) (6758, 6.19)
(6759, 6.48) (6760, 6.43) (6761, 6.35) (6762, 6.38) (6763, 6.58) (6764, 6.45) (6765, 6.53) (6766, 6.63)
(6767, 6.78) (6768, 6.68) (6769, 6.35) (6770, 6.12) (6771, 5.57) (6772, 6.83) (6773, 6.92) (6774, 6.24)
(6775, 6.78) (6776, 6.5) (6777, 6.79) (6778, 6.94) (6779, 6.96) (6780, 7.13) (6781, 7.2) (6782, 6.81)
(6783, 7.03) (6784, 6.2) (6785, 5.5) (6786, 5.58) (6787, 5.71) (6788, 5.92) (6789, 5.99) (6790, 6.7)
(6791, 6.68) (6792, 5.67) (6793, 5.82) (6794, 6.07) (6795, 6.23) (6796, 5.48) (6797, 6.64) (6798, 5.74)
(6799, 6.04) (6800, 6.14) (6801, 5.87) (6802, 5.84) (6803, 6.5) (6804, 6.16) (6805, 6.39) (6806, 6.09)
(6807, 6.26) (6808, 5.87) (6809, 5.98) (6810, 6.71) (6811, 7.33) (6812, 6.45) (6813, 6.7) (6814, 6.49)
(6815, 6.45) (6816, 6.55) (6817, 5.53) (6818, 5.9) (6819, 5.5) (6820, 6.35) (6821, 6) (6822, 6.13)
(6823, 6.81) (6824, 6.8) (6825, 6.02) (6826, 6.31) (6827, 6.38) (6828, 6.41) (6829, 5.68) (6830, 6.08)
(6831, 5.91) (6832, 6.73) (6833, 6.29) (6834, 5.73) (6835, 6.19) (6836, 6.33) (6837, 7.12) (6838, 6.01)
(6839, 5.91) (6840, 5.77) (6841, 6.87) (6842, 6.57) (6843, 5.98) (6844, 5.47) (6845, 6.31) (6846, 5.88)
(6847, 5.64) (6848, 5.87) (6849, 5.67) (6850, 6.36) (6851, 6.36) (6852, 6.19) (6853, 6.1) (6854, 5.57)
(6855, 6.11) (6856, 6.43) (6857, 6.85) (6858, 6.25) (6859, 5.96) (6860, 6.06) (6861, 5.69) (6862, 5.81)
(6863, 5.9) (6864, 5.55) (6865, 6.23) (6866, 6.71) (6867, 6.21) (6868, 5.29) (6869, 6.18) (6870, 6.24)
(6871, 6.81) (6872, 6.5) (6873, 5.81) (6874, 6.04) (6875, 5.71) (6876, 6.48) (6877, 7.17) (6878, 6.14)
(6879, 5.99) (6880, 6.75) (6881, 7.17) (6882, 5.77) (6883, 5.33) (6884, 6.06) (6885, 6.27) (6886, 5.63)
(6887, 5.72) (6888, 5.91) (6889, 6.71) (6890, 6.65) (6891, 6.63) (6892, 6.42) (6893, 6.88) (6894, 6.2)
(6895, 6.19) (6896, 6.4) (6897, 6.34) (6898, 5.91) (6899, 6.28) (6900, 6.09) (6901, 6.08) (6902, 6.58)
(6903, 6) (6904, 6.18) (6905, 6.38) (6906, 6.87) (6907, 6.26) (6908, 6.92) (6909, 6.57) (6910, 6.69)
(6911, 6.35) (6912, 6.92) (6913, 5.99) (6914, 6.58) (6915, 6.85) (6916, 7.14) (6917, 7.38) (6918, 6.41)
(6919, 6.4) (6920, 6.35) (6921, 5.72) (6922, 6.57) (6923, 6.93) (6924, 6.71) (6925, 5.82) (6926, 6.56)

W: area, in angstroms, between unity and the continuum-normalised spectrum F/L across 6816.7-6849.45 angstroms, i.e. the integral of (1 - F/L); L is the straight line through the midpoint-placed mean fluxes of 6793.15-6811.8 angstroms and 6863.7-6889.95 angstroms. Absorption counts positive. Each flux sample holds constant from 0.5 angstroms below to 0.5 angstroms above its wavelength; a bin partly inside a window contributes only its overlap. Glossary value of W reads 0.3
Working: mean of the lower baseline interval 6.18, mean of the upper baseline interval 6.18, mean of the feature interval 6.13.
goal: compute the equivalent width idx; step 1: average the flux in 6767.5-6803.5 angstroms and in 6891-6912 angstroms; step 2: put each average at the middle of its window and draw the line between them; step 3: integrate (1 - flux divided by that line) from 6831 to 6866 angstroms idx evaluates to 1.3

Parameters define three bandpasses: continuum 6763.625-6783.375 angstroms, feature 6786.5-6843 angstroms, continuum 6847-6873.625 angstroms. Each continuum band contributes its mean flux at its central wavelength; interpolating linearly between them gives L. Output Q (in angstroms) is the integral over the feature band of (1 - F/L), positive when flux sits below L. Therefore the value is 1.6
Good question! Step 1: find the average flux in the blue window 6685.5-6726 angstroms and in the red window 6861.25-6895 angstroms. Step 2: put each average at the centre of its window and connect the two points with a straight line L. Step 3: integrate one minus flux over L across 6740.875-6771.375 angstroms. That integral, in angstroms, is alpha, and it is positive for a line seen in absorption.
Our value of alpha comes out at 1.0 angstroms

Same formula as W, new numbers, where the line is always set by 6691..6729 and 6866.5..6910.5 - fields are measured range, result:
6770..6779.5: -0.25 angstroms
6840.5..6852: 0.44 angstroms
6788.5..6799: 0.49 angstroms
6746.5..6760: 0.72 angstroms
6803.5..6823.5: 0.28 angstroms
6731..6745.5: -0.07 angstroms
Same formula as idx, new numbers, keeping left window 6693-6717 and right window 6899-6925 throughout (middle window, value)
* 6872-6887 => 0.86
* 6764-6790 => 0.69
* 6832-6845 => 0.73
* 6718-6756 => 2.55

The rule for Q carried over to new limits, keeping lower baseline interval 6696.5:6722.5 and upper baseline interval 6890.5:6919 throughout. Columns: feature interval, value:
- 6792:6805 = 1.0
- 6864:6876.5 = 0.6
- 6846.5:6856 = 0.7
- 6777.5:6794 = 0.4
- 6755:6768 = 0.3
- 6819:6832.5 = 0.6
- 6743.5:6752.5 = 0.6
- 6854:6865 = 0.8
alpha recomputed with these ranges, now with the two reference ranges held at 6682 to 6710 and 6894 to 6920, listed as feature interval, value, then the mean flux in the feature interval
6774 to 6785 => -0.3 angstroms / 6.75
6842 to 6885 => 2.5 angstroms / 6.12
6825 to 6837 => 0.6 angstroms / 6.22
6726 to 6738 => 0.3 angstroms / 6.42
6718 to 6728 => 0.9 angstroms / 6.02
